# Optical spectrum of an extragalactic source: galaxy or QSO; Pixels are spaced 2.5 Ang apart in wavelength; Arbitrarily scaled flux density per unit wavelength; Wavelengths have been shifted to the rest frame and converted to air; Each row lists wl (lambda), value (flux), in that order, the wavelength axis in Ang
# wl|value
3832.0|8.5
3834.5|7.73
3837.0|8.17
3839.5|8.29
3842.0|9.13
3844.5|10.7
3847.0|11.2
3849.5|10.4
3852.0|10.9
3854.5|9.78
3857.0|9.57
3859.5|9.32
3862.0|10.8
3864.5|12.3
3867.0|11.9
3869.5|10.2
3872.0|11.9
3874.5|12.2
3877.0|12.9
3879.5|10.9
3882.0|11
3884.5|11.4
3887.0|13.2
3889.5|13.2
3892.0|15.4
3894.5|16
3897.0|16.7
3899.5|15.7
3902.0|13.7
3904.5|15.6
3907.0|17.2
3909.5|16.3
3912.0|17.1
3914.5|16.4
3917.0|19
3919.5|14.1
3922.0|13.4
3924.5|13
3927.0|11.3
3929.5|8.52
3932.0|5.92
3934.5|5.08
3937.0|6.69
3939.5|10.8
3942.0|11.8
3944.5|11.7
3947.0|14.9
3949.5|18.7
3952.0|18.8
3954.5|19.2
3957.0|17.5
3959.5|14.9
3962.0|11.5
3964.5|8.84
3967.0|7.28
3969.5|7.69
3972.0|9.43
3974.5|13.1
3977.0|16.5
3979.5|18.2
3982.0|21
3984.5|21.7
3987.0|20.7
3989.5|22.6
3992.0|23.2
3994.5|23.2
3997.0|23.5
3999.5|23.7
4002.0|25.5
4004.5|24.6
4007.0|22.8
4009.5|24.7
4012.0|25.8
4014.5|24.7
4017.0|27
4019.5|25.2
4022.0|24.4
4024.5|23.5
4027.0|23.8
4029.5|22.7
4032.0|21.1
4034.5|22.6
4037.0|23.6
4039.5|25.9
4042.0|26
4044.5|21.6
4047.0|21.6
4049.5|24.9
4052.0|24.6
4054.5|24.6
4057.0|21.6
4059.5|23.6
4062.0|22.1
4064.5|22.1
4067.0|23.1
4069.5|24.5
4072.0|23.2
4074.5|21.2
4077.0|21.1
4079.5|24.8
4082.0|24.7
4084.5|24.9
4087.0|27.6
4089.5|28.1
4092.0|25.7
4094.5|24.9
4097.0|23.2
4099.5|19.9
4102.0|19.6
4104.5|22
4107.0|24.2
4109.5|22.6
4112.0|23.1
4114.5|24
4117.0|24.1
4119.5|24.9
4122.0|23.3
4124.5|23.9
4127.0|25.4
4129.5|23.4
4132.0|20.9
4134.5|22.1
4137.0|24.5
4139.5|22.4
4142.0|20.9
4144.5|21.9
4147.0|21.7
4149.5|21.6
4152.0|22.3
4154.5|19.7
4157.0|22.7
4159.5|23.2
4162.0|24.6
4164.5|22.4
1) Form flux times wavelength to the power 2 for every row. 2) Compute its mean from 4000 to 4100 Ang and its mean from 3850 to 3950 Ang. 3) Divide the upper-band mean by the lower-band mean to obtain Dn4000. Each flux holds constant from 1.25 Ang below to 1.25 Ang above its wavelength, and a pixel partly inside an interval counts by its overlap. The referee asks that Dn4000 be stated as 2.1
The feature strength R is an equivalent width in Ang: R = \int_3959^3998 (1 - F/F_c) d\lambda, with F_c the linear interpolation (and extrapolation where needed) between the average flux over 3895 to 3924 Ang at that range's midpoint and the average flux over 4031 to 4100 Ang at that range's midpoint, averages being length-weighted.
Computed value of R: 6.1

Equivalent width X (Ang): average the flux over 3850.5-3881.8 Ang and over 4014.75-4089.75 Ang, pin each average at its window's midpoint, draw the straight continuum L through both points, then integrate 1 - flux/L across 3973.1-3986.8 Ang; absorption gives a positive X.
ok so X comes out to 0.50 Ang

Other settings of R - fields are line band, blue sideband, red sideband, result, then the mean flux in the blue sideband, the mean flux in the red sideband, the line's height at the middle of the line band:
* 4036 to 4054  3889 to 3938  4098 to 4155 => -4.6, 13.6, 22.6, 19.1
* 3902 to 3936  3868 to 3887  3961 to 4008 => 1.7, 11.6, 18.2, 14.2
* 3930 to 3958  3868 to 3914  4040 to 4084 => 7.2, 14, 23.3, 16.9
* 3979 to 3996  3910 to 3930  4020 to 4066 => -2.1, 14.4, 23.4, 19.3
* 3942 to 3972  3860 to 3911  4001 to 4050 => 8.4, 13.4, 24.1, 18.8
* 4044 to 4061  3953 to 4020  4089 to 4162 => -1.8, 19.3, 22.9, 21.1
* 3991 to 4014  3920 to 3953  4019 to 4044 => -4.7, 11.6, 23.8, 20.1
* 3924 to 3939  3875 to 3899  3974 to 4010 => 7.6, 13.4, 21.8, 17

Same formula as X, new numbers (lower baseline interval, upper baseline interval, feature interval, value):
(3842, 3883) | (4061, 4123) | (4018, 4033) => -2.8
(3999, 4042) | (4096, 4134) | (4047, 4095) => -0.9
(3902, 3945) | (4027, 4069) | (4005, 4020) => -3.5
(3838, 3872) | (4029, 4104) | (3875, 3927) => -4.9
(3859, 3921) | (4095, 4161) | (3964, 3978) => 5.3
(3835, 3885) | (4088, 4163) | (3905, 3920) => -4.3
